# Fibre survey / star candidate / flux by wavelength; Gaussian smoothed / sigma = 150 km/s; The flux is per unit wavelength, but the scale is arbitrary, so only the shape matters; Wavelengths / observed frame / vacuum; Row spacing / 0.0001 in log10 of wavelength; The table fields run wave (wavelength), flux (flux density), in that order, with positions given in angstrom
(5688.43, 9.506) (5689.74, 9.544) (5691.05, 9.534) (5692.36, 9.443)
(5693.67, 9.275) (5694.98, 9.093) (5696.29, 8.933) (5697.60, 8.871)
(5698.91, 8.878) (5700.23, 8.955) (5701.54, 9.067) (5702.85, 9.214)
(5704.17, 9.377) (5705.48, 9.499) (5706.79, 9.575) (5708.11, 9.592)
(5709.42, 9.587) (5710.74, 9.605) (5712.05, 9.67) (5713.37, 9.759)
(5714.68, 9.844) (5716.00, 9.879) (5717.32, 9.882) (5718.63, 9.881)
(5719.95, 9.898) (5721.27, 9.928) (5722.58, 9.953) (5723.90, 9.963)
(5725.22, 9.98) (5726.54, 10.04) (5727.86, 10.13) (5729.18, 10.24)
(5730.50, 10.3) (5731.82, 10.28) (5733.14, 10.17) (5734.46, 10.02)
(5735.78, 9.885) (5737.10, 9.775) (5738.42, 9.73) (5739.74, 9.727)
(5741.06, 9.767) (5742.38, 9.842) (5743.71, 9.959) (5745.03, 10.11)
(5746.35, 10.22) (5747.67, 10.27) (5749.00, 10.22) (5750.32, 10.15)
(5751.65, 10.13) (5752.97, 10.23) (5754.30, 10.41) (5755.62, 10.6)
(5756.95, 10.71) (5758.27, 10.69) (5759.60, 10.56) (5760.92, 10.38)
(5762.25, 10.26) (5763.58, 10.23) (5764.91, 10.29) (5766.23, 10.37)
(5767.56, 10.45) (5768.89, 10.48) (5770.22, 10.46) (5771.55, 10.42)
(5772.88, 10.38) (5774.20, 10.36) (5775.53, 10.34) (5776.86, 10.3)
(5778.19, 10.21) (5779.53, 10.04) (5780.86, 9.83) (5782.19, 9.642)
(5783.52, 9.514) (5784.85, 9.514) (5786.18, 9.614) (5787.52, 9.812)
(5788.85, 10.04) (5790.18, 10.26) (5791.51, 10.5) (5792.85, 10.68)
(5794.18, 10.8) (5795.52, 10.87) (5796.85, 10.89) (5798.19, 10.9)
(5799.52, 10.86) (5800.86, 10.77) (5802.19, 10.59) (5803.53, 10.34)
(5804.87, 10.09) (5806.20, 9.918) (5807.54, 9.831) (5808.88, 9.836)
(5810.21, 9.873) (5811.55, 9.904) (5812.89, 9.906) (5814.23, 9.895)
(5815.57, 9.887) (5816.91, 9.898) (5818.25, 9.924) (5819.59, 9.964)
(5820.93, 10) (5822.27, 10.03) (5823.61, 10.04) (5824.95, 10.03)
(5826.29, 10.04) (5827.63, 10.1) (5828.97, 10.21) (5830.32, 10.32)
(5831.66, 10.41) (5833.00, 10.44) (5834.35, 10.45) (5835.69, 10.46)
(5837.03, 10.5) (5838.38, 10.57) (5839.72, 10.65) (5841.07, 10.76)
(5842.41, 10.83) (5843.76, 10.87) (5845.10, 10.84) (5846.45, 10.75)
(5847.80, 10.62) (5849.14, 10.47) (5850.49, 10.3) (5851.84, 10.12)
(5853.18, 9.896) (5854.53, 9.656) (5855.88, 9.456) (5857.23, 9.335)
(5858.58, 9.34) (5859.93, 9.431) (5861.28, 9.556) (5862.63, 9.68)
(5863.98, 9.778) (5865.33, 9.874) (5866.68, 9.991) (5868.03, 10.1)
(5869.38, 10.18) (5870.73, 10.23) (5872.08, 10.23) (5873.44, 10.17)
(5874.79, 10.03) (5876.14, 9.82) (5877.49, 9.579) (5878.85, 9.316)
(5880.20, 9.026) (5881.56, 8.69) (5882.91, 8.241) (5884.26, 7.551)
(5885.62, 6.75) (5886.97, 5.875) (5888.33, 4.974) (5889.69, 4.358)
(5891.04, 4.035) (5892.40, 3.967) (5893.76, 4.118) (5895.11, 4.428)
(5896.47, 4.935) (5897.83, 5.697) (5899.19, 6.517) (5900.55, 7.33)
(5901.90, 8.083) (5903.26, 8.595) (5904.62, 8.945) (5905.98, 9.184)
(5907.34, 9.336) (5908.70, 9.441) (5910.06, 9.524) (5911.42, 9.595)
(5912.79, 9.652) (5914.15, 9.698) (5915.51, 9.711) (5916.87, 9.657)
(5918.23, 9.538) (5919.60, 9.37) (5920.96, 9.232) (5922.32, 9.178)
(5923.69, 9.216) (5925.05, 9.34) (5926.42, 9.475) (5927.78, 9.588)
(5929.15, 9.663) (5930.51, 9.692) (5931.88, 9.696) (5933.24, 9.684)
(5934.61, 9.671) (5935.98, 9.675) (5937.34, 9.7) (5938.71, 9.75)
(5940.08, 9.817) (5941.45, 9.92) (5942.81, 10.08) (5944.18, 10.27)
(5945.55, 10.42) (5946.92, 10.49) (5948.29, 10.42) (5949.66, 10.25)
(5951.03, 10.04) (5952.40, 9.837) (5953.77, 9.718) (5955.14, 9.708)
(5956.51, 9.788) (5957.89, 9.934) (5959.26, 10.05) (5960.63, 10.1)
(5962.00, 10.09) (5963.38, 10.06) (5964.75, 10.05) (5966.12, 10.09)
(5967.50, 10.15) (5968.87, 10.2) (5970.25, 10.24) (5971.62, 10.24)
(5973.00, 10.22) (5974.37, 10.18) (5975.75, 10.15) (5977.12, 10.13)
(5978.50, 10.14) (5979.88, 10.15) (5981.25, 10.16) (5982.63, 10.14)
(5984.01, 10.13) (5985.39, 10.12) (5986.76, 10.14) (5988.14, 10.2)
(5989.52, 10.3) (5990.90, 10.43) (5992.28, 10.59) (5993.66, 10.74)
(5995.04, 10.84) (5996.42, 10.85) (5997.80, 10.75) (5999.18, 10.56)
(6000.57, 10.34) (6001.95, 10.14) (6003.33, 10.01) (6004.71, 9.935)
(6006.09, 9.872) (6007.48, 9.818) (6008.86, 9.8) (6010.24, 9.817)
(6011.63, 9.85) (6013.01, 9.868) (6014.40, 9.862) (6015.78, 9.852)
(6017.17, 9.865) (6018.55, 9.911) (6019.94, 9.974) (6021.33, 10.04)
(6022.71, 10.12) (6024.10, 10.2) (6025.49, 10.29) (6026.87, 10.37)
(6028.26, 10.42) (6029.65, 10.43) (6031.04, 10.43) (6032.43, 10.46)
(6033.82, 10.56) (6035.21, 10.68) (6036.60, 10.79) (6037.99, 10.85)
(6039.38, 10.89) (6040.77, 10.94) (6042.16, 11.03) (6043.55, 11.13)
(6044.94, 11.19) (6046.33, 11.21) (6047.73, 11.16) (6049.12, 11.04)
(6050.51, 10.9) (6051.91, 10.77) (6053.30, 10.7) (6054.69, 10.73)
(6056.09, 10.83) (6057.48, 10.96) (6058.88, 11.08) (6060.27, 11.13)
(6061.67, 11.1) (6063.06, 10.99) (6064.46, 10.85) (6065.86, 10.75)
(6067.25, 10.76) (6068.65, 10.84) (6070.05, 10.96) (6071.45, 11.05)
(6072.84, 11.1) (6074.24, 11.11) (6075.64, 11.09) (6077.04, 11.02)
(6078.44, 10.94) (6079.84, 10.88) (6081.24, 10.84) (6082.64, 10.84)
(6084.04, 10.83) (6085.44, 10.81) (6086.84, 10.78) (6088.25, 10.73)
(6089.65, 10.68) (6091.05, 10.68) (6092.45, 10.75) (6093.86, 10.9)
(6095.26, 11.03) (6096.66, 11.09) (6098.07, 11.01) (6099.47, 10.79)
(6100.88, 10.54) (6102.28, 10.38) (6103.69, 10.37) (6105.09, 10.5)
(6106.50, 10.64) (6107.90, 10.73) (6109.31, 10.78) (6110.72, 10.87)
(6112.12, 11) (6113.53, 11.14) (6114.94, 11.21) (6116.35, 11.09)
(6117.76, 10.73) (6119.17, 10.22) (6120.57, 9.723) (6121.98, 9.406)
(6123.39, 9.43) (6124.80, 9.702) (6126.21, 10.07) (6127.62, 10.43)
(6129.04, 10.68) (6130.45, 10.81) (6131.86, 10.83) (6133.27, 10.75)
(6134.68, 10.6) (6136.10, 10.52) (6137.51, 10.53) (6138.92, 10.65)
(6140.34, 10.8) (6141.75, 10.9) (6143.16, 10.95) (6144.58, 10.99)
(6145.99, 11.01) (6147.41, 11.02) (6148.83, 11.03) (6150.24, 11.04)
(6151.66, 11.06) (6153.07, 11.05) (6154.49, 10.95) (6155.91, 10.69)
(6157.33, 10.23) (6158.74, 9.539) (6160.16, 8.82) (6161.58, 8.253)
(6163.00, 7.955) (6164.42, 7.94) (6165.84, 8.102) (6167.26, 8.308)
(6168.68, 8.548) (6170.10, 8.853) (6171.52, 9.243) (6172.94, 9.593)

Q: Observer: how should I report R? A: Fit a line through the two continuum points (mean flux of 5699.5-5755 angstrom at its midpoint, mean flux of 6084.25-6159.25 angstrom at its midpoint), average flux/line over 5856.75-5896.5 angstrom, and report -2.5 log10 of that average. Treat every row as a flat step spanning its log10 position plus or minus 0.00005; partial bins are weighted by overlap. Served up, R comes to 0.24 mag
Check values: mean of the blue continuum 9.87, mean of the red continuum 10.7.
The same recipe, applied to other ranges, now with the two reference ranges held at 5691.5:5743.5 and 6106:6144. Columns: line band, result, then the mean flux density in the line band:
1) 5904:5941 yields 0.07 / 9.52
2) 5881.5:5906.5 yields 0.50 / 6.36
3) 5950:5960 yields 0.03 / 9.88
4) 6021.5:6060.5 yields -0.04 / 10.7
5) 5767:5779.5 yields -0.06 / 10.4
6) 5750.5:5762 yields -0.07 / 10.4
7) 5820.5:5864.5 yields -0.02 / 10.2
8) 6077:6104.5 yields -0.03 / 10.8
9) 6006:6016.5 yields 0.05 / 9.83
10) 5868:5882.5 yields 0.03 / 9.72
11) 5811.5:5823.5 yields 0.00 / 9.94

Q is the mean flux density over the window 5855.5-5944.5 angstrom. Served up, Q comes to 8.73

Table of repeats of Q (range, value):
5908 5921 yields 9.56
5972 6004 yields 10.3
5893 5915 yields 7.82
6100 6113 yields 10.7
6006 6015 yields 9.83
